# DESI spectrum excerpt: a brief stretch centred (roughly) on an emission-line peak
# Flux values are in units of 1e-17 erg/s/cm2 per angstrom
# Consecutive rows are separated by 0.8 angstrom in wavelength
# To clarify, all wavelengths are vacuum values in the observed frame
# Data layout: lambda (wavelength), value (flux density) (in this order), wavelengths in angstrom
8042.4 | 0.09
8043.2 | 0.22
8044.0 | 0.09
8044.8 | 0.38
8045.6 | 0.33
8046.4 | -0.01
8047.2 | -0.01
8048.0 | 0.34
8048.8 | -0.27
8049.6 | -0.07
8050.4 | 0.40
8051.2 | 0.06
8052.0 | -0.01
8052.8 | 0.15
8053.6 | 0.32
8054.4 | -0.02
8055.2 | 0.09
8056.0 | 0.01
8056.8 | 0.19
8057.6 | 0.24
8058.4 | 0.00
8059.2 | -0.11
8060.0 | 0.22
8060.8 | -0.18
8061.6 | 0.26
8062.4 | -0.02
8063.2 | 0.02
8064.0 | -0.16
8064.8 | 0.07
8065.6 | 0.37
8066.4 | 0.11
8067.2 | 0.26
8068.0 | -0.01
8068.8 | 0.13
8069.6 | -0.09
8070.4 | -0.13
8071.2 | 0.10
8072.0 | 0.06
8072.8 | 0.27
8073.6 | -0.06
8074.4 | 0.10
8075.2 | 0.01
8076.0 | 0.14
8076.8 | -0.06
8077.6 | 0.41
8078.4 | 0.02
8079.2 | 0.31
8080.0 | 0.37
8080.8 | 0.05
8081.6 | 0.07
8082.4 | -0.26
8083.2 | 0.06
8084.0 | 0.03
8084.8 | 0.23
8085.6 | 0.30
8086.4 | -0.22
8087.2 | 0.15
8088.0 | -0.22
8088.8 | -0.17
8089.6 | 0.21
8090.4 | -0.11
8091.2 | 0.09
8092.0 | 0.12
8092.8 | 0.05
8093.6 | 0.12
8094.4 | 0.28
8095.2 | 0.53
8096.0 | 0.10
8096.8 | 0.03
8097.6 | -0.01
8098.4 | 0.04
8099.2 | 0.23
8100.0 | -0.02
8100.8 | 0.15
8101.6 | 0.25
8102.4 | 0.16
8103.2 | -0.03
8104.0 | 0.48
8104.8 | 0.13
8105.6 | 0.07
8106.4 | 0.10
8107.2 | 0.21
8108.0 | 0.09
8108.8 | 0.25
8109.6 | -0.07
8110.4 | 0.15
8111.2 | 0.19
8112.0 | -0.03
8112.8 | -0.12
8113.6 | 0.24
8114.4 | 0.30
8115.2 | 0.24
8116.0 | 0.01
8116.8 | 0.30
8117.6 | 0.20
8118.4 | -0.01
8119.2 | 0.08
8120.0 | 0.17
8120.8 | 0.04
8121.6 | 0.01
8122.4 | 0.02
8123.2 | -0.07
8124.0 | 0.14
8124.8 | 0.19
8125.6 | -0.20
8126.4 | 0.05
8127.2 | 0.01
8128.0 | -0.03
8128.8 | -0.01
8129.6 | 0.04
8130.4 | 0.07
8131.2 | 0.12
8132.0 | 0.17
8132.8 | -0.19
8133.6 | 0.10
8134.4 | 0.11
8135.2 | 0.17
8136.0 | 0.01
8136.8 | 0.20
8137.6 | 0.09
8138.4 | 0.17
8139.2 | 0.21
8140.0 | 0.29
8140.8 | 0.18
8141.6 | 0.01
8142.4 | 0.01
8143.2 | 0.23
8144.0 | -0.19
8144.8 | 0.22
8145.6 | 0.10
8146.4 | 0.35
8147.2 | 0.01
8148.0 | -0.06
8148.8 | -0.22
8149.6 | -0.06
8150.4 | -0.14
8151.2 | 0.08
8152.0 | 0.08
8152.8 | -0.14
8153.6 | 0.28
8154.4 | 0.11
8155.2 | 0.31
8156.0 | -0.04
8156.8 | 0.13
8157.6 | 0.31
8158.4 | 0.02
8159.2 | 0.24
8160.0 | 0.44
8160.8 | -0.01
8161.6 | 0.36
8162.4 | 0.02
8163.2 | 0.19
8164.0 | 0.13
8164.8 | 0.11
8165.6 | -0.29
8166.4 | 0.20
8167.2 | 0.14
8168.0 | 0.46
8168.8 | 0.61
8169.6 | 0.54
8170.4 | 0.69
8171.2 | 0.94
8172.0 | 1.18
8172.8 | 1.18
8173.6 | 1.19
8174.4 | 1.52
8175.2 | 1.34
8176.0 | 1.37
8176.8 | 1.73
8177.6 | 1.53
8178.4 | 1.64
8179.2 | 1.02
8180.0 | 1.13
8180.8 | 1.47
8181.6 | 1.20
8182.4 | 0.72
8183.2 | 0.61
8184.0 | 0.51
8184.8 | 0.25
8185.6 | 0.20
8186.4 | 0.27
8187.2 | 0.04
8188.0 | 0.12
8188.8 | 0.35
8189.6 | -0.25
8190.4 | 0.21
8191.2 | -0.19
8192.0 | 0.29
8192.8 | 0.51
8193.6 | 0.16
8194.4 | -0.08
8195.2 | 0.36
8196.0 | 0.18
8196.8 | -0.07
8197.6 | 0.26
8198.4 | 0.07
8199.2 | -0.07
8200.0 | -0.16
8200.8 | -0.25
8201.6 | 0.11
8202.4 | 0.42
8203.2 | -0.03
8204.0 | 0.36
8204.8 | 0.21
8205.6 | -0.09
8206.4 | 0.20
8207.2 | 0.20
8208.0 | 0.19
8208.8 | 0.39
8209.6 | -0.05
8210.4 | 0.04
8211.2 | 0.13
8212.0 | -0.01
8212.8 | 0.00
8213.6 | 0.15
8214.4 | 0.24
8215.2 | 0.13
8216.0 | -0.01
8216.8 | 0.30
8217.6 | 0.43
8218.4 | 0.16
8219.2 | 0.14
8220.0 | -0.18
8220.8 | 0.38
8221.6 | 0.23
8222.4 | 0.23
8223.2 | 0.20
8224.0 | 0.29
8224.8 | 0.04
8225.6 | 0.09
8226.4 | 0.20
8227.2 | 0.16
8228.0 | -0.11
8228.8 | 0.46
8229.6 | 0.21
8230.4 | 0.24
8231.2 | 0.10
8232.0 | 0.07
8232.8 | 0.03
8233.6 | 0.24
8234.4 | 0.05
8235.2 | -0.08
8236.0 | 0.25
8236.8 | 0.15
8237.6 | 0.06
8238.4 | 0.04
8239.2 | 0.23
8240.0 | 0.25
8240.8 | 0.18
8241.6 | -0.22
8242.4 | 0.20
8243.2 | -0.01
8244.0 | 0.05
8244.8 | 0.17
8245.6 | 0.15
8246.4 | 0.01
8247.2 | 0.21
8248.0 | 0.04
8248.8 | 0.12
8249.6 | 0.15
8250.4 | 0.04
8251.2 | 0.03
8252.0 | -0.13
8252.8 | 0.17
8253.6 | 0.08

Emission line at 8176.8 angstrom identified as [O II] 3727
